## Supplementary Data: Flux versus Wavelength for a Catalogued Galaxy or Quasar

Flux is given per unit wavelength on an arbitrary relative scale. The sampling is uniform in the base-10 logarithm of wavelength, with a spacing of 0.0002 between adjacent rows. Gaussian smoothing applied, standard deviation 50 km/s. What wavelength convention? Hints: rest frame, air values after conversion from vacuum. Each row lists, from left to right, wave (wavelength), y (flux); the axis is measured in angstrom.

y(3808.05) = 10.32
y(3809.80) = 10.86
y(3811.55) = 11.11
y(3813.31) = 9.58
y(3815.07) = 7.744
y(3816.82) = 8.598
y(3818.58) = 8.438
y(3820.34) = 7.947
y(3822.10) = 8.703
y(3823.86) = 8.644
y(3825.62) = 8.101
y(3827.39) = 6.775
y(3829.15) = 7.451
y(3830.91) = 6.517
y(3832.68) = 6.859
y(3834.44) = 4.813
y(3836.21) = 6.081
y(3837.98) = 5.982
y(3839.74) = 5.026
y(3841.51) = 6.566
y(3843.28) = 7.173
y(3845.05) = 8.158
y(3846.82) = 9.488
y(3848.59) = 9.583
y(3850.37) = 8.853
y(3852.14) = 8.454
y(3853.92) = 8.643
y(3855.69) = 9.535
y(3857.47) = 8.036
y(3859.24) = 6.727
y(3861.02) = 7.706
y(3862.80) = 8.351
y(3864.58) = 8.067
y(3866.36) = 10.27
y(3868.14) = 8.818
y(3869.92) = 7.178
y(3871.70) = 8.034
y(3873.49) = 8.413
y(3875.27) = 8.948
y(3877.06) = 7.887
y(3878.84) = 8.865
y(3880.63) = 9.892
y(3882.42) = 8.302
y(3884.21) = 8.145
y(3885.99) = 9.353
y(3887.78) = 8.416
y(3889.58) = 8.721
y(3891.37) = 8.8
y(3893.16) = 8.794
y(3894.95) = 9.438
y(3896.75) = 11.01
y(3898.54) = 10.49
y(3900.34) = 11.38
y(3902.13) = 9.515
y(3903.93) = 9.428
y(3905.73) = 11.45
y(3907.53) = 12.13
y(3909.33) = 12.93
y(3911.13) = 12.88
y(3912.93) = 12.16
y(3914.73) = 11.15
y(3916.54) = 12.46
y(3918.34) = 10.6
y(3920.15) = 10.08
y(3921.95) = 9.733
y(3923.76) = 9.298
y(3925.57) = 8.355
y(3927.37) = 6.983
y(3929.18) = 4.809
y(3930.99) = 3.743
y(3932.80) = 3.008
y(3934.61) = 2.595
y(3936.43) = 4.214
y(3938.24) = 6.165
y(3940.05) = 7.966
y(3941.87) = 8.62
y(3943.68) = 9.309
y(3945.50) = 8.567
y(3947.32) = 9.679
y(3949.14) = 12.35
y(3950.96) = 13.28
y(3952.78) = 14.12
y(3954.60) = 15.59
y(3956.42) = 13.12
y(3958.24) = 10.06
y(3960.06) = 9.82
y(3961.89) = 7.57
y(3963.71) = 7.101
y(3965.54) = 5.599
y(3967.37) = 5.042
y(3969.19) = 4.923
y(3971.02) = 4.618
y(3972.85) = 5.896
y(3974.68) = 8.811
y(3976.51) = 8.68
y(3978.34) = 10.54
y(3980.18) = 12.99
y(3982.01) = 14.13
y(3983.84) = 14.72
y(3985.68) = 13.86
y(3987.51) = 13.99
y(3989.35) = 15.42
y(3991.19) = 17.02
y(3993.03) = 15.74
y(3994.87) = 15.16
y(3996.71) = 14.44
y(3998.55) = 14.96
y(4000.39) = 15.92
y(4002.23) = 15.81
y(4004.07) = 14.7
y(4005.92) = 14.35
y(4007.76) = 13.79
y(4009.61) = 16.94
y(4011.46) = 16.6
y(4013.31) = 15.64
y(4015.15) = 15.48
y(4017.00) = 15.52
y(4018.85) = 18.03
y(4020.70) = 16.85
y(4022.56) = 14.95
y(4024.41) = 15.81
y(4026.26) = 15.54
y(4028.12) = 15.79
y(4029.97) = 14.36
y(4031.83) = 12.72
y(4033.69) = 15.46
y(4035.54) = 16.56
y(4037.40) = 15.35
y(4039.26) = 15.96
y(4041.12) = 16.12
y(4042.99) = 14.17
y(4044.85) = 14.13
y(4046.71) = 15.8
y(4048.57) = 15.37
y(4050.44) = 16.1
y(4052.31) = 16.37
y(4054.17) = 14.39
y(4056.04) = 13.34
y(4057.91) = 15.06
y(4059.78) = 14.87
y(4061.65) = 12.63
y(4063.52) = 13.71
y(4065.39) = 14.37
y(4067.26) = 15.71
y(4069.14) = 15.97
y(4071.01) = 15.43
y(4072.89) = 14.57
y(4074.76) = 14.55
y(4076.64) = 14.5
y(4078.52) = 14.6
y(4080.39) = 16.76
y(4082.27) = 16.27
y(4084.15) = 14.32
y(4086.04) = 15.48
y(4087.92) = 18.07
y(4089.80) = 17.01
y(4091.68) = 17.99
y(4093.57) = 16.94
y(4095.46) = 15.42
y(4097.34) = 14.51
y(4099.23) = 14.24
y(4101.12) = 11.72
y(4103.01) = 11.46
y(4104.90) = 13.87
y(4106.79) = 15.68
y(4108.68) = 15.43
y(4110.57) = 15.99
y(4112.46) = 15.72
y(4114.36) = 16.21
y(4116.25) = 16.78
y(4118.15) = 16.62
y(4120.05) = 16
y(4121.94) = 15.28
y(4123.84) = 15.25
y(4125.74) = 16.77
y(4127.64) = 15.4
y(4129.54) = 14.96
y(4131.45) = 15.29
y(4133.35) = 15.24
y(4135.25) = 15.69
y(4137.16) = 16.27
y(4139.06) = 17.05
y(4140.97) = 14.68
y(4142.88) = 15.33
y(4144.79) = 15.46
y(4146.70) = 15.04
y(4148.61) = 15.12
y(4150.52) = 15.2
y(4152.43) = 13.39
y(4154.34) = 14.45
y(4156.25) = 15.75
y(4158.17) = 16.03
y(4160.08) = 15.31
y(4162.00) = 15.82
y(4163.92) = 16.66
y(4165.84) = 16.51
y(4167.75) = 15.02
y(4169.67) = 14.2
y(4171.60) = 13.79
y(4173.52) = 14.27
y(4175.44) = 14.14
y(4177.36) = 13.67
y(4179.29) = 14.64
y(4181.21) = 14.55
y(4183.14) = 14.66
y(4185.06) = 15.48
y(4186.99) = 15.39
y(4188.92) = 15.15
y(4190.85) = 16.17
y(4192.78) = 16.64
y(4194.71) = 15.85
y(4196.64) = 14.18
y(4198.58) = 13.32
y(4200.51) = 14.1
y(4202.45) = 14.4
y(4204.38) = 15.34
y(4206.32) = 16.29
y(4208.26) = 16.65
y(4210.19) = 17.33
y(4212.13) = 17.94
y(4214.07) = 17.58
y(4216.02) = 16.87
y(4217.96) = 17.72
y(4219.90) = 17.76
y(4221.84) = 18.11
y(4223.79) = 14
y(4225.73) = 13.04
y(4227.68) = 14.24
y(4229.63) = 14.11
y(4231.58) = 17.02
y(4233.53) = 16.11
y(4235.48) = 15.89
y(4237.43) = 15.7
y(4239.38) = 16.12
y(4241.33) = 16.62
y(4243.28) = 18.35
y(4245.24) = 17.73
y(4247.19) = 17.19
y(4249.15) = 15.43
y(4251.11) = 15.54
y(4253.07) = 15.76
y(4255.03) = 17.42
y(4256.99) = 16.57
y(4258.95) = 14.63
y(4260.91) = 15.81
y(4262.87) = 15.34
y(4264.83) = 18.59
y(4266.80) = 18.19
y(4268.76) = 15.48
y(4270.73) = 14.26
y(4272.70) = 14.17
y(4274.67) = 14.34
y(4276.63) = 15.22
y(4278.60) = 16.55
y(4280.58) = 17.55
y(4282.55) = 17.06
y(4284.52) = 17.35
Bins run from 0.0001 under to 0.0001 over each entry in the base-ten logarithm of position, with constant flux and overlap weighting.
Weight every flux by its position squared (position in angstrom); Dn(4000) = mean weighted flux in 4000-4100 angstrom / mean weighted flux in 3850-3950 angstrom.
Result 1.88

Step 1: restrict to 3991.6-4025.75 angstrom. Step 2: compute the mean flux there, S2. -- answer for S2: 15.6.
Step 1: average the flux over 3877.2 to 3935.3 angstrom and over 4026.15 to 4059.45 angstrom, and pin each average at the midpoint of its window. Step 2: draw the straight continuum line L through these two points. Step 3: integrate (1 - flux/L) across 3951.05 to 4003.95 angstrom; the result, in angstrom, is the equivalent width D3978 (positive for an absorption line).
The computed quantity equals 2.9 angstrom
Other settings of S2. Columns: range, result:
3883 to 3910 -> 9.96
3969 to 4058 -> 14.3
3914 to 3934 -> 8.09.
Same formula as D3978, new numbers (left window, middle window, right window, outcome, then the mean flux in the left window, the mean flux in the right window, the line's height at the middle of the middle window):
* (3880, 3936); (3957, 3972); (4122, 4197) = 5.0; 9.18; 15.3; 10.5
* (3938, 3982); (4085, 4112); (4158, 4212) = -4.9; 9.33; 15.2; 13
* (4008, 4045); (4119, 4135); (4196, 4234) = 0.2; 15.6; 15.8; 15.7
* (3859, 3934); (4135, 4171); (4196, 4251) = -2.1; 9.11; 16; 14.5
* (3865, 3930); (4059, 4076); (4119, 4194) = -1.7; 9.58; 15.3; 13.3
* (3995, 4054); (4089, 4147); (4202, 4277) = 1.1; 15.5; 16.1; 15.8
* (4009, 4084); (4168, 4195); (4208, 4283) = 1.8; 15.3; 16.2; 15.9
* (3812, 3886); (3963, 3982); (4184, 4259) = 5.3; 8.02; 16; 10.7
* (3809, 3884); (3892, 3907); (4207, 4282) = -1.6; 8.12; 16.2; 9.2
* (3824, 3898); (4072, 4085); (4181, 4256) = -2.2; 8.12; 16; 12.9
